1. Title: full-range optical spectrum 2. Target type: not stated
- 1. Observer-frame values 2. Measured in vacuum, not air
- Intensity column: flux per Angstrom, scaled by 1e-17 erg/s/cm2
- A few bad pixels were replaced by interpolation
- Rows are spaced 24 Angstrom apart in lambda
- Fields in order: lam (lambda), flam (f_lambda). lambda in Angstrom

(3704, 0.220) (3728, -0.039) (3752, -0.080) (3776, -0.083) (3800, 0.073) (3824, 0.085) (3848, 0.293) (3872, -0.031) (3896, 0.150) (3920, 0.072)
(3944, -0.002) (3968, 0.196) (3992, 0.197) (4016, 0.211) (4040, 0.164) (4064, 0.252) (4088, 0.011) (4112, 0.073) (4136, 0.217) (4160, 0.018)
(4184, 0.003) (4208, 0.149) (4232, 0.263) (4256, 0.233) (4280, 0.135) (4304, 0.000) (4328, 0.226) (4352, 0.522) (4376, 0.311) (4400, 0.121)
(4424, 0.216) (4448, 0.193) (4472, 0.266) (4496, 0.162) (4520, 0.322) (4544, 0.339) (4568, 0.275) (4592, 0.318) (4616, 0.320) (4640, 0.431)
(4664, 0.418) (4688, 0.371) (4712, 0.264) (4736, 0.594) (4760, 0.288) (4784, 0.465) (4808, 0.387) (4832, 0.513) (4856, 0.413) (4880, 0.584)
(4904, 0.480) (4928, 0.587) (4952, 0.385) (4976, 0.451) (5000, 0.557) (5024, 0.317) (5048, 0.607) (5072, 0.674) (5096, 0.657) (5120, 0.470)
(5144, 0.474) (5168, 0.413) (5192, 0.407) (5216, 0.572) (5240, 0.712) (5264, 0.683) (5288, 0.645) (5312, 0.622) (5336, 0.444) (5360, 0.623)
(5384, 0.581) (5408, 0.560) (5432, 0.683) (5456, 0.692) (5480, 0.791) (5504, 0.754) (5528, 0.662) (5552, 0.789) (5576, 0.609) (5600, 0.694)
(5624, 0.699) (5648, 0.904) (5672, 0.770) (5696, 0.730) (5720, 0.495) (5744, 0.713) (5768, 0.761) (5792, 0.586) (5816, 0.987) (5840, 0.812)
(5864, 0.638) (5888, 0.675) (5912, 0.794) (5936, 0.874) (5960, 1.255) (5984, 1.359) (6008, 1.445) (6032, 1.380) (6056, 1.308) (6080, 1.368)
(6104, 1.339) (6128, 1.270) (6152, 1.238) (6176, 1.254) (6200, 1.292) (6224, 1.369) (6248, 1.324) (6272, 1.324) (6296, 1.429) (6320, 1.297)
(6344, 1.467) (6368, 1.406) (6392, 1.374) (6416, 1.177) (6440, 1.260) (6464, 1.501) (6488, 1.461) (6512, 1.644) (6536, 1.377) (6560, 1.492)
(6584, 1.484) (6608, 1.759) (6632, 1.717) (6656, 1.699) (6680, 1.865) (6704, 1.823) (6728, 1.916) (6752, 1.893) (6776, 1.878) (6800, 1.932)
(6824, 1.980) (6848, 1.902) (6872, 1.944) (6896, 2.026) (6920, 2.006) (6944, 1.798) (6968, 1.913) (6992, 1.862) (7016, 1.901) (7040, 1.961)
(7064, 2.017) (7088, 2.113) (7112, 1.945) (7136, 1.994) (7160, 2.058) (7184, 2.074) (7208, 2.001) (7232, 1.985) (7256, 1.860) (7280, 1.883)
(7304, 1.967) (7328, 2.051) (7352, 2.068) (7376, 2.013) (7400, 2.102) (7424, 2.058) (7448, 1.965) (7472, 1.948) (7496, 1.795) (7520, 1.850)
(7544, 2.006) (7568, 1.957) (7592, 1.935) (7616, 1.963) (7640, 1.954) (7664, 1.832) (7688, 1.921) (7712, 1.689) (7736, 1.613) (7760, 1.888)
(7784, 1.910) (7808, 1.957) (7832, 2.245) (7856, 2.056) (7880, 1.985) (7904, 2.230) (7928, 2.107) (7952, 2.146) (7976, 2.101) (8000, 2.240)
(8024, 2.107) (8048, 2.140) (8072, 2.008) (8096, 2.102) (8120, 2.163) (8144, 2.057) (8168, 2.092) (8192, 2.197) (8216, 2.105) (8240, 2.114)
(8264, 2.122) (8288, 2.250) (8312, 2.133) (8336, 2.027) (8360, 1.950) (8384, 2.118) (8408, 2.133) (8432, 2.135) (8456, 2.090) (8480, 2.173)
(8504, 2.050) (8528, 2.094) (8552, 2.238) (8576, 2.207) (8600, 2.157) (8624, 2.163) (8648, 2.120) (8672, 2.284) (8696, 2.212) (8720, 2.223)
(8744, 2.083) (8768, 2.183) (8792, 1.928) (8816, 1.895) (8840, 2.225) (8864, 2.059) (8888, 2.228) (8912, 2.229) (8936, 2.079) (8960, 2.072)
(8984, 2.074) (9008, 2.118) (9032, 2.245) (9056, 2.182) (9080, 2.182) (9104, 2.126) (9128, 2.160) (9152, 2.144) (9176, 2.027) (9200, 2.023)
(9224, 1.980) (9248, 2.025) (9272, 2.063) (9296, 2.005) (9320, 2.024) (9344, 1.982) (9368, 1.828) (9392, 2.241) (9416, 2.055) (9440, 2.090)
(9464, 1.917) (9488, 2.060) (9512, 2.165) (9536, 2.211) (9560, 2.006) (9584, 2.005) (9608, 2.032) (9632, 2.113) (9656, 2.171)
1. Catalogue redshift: 0.49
